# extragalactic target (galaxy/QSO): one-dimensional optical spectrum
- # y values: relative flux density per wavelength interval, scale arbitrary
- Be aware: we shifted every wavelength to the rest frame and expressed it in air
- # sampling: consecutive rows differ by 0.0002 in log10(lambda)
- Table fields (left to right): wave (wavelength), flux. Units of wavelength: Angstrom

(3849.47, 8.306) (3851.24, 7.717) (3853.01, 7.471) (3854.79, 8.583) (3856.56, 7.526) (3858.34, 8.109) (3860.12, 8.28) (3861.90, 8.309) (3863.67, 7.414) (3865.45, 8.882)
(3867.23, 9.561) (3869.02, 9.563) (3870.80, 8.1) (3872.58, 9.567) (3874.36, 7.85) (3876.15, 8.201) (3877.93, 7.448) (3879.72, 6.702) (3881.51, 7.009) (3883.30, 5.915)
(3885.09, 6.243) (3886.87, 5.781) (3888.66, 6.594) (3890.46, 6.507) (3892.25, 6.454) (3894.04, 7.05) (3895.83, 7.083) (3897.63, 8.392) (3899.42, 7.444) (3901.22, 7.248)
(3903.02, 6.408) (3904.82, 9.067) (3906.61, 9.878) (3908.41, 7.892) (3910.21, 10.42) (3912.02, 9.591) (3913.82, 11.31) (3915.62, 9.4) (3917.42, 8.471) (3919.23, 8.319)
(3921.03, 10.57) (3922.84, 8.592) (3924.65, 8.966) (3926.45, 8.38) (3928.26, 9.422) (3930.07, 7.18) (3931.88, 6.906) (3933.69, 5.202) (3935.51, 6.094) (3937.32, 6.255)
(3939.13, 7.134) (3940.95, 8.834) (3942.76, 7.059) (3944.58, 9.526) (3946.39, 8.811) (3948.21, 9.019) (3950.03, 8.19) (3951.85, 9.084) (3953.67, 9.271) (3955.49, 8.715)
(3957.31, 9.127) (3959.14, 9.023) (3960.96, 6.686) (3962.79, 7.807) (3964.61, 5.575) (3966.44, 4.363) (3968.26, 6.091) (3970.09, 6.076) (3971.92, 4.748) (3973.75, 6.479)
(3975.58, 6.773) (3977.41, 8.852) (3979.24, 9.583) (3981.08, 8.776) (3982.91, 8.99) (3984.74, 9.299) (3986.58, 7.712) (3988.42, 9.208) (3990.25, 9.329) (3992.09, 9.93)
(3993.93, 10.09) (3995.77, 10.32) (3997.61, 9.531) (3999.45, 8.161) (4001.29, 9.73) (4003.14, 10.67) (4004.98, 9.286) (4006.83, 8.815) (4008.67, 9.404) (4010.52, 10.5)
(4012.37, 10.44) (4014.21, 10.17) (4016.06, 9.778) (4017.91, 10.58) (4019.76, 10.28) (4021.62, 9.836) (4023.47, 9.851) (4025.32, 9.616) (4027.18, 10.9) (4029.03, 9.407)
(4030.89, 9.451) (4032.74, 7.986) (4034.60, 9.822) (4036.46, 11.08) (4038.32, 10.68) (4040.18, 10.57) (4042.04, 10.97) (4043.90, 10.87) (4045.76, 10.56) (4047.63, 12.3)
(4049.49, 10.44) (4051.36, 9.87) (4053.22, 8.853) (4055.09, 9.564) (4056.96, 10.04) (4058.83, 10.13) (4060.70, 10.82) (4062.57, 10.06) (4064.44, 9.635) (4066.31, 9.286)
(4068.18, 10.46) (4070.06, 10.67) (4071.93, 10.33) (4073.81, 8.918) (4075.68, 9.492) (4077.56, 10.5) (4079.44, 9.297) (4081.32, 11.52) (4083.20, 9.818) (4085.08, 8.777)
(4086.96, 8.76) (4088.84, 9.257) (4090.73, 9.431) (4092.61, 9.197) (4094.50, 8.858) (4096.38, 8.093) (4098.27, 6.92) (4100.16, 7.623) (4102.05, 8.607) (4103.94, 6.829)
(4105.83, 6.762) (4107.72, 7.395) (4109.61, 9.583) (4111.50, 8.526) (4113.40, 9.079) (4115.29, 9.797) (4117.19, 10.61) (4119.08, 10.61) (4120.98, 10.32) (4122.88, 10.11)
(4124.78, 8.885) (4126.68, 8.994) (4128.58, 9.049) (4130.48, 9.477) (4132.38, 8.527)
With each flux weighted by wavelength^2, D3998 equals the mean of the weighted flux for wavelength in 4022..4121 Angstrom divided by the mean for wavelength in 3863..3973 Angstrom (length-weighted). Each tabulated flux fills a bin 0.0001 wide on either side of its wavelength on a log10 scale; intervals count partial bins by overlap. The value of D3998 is 1.32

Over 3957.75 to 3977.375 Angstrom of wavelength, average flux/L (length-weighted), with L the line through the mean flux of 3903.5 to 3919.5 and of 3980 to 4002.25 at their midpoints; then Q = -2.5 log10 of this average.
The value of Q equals 0.38 mag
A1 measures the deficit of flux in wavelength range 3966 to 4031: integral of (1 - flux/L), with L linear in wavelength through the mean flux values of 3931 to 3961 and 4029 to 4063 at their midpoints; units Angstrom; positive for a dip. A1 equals 1.25 Angstrom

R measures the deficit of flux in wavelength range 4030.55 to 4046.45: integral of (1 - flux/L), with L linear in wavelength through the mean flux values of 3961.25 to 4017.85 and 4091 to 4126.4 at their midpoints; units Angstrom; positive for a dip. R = -2.9 Angstrom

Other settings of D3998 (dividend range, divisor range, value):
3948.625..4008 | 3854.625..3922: 1.08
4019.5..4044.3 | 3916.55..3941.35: 1.35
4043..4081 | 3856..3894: 1.46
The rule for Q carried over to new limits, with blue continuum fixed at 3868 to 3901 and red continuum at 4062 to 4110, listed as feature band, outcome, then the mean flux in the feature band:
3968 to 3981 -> 0.14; 7.1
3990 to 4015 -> -0.17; 9.75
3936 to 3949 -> -0.03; 8.02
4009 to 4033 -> -0.17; 9.95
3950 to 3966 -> -0.01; 8.05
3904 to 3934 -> -0.16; 8.87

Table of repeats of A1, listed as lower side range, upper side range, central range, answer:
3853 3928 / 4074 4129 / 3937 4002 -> 2.26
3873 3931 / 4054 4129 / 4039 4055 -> -2.66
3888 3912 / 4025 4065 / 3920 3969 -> 3.80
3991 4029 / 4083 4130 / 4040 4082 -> -3.88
